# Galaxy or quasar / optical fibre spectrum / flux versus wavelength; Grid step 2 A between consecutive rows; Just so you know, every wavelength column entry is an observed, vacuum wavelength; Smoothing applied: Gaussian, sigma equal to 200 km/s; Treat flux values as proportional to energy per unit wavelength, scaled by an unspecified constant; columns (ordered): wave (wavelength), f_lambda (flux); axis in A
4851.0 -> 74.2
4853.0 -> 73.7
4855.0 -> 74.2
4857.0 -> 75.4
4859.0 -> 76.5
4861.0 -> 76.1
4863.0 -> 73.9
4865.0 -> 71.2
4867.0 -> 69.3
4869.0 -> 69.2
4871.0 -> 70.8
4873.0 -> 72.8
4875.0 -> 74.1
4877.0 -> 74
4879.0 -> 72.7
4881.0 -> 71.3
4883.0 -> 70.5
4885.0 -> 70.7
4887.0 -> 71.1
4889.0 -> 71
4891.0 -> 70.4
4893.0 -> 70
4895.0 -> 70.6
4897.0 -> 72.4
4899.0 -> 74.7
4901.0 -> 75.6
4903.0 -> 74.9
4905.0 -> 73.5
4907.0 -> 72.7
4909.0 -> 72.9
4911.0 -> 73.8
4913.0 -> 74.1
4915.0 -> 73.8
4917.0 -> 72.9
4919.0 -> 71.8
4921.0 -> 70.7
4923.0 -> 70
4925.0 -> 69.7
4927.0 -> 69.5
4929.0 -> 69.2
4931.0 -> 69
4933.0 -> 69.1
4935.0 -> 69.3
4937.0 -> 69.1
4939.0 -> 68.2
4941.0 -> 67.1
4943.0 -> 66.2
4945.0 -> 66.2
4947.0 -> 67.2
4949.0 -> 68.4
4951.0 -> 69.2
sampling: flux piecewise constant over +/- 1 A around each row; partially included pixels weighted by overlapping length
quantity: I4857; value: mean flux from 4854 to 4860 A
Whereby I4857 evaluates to 75.4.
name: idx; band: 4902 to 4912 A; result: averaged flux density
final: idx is 73.6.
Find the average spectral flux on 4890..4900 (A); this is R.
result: 71.6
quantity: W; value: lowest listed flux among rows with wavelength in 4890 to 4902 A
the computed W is 70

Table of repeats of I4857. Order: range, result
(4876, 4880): 73.3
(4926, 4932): 69.2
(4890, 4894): 70.2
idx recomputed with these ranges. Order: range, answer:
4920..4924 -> 70.3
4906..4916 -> 73.5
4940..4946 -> 66.5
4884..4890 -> 70.9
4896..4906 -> 74.2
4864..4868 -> 70.2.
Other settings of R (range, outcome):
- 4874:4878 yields 74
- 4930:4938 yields 69.1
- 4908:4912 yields 73.3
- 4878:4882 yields 72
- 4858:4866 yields 74.4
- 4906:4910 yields 72.8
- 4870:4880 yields 72.9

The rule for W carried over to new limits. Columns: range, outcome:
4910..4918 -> 72.9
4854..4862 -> 74.2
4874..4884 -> 70.5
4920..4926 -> 69.7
